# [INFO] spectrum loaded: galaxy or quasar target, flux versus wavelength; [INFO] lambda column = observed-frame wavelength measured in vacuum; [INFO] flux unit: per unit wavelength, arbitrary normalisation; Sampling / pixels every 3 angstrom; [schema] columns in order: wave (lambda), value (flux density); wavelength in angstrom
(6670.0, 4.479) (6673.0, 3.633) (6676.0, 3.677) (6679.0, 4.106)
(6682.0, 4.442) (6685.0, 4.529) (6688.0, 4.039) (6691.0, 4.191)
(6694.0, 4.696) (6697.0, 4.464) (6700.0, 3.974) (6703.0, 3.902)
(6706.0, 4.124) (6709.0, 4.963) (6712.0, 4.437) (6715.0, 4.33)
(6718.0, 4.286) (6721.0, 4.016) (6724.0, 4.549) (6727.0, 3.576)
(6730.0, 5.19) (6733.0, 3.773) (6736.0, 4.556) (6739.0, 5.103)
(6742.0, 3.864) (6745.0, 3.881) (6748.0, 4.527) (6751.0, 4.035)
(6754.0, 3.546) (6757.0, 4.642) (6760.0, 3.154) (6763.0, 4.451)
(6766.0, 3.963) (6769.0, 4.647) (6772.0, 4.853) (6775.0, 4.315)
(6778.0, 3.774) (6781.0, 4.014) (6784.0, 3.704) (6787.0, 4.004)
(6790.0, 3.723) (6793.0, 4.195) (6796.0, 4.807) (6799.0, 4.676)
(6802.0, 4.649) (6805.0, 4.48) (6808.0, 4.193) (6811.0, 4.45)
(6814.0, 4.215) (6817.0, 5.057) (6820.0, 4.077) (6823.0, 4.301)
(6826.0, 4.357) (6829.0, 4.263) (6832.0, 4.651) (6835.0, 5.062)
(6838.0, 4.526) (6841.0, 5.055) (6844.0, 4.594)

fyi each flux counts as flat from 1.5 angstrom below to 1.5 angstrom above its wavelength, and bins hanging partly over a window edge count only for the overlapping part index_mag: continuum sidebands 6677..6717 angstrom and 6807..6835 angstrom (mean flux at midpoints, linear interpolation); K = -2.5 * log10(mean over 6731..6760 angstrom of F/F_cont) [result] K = 0.05 mag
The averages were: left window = 4.31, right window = 4.44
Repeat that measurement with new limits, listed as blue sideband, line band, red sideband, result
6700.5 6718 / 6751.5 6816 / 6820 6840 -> 0.06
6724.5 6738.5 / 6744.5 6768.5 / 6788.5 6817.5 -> 0.08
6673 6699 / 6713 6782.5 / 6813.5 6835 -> 0.03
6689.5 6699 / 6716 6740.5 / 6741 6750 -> -0.04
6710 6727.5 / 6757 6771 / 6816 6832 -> 0.05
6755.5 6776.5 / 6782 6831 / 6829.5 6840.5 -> 0.06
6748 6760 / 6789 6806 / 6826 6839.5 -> -0.03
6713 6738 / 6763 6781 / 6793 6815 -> 0.03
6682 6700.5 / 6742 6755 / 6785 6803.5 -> 0.09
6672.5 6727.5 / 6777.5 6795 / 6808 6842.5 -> 0.13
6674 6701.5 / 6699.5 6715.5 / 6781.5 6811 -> -0.02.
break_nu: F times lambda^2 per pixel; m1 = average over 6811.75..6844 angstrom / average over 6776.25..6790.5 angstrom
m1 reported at 1.20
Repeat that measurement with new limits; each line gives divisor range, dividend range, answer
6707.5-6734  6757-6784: 0.97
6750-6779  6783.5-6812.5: 1.05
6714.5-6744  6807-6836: 1.06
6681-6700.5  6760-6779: 1.00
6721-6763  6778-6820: 1.04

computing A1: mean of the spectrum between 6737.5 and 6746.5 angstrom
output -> 4.28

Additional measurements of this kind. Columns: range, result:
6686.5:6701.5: 4.27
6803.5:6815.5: 4.33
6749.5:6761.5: 3.84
